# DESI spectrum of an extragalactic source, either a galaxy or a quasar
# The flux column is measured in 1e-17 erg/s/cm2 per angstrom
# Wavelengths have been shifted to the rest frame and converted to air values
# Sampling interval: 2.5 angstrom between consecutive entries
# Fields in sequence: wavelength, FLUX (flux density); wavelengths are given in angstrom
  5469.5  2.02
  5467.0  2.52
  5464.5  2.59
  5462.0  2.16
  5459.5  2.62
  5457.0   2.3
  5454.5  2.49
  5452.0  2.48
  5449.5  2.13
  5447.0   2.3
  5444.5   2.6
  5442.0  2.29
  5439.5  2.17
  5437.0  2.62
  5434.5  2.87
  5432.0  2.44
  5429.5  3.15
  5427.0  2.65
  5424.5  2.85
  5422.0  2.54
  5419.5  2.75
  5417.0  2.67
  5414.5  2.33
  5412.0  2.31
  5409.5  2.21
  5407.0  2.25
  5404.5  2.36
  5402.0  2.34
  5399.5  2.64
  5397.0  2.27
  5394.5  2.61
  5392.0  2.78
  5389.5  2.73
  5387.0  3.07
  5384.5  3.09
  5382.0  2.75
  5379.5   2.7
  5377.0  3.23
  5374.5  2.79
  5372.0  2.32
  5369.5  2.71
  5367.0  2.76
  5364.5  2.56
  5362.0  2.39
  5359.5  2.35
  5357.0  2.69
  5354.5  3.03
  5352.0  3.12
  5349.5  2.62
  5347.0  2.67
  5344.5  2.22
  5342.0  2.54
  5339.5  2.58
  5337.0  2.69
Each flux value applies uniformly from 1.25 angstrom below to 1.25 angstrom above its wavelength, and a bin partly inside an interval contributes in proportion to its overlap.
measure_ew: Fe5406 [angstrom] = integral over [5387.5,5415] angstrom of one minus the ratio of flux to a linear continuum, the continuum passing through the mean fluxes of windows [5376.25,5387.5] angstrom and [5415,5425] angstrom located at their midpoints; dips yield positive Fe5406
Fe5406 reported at 3.4 angstrom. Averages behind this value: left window 2.95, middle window 2.46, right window 2.66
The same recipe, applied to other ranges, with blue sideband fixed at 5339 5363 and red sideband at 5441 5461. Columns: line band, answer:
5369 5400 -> -2.4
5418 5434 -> -1.8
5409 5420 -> 0.1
